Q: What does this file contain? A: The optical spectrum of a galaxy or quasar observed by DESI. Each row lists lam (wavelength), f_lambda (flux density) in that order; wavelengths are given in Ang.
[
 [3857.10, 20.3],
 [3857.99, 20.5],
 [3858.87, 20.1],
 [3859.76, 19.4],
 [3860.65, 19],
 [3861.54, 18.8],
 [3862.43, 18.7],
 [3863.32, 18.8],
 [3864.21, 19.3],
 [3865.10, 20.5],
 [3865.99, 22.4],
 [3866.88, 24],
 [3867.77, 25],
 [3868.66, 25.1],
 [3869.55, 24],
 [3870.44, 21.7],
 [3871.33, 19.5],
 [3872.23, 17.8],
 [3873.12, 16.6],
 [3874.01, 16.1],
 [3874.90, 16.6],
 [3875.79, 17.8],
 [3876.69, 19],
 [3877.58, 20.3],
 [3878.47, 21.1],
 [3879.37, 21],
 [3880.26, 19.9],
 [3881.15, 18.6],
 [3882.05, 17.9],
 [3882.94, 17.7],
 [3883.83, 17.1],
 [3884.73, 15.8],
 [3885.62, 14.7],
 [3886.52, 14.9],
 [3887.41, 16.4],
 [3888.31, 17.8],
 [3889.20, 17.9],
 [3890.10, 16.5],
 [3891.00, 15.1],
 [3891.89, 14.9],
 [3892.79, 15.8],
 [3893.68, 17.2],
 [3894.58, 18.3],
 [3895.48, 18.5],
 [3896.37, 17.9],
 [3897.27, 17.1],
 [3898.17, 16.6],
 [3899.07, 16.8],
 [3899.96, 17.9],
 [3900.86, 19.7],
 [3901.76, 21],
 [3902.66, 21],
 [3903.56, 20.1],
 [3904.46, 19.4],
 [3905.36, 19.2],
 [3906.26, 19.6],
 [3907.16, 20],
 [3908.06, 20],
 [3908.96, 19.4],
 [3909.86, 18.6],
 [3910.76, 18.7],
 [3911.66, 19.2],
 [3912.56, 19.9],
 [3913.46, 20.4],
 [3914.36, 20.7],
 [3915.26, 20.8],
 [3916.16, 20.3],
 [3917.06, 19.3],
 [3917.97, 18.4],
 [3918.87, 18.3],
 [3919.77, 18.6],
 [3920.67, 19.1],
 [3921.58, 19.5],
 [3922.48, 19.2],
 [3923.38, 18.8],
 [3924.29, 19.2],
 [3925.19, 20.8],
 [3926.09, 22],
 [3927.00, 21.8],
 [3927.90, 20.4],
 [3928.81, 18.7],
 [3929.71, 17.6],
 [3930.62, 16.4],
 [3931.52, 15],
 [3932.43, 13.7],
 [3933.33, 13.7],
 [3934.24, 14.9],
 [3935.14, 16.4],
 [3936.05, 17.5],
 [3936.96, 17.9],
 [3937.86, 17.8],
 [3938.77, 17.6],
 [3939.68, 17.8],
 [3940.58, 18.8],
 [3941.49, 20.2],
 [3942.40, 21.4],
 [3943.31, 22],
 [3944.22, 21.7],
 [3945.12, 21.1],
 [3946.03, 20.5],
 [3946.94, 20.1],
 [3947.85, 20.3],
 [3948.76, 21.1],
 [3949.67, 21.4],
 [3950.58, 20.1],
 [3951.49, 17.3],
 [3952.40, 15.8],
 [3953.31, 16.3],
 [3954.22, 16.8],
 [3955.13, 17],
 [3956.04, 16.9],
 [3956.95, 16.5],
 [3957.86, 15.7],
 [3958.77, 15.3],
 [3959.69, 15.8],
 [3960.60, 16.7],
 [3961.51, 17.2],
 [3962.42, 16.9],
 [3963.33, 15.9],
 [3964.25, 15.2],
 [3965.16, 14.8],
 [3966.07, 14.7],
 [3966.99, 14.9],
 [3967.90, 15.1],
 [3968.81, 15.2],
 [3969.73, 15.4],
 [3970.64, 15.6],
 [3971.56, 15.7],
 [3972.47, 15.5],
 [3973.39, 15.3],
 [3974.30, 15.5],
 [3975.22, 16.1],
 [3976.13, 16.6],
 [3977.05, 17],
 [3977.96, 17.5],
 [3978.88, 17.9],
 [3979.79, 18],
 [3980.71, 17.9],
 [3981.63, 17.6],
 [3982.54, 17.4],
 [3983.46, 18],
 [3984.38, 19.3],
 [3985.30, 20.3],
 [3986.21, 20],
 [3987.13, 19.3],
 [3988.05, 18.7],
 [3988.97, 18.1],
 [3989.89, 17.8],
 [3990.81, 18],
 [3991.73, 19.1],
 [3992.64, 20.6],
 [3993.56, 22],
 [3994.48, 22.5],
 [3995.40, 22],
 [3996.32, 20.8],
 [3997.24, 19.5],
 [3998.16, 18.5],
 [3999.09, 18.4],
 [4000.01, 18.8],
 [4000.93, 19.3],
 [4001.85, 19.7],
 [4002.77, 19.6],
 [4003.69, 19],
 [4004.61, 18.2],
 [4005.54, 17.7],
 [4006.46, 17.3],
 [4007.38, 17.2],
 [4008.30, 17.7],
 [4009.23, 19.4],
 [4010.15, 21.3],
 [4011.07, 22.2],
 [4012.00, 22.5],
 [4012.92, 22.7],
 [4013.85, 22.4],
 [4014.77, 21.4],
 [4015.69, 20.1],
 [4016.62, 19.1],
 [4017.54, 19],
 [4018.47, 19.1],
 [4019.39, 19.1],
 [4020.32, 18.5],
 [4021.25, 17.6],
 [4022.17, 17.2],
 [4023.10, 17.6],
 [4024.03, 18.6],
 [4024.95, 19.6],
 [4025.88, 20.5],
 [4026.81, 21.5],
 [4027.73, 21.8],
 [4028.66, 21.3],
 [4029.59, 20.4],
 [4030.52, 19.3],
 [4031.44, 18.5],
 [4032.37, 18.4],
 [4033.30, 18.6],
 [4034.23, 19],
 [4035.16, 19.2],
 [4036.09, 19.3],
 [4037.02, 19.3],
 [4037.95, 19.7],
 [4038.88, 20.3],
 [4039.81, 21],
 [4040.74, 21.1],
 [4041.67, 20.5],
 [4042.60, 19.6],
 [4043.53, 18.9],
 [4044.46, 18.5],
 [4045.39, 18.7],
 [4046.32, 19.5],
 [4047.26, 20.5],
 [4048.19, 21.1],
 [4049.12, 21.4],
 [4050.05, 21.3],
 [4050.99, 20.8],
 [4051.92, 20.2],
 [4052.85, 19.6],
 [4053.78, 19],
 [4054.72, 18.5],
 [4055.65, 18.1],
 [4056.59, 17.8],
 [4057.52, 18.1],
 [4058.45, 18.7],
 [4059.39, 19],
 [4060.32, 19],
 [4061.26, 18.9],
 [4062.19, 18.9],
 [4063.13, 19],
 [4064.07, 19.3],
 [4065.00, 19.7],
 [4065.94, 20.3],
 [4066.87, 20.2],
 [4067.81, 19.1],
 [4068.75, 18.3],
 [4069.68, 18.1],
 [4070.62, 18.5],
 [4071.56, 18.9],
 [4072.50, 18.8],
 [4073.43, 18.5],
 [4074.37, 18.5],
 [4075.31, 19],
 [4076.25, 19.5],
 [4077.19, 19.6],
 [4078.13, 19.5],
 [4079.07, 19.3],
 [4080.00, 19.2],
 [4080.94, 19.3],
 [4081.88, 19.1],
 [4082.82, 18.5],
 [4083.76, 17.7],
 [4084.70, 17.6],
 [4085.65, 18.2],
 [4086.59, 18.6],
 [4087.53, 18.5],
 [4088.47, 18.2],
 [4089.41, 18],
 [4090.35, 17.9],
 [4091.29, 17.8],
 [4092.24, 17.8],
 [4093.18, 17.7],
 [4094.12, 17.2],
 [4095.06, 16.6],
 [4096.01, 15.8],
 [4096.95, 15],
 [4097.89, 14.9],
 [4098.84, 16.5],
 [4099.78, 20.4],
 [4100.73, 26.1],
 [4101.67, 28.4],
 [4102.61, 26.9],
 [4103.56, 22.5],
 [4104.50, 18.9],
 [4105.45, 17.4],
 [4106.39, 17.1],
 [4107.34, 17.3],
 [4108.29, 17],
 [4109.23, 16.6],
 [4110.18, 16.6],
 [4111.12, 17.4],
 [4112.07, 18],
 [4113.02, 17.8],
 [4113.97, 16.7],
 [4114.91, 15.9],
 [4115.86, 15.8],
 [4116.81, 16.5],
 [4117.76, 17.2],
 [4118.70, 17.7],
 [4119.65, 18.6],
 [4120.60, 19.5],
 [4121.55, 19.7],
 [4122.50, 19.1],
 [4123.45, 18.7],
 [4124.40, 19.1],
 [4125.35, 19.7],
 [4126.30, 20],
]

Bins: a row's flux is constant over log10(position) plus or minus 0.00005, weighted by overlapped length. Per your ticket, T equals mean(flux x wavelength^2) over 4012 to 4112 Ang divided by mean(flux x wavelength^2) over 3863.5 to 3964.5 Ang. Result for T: 1.1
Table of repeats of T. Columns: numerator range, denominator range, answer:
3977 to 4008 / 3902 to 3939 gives 1.05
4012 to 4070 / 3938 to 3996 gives 1.13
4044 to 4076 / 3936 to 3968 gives 1.14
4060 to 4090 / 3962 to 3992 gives 1.17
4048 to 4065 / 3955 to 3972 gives 1.28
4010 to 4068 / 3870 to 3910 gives 1.17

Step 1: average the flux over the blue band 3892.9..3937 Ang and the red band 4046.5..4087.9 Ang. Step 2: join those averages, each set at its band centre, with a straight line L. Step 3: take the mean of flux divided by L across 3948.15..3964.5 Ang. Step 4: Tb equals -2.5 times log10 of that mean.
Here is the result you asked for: 0.10 mag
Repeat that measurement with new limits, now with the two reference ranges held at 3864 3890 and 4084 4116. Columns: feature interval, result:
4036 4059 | -0.064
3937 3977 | 0.089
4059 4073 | -0.035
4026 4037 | -0.066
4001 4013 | -0.045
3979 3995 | -0.019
